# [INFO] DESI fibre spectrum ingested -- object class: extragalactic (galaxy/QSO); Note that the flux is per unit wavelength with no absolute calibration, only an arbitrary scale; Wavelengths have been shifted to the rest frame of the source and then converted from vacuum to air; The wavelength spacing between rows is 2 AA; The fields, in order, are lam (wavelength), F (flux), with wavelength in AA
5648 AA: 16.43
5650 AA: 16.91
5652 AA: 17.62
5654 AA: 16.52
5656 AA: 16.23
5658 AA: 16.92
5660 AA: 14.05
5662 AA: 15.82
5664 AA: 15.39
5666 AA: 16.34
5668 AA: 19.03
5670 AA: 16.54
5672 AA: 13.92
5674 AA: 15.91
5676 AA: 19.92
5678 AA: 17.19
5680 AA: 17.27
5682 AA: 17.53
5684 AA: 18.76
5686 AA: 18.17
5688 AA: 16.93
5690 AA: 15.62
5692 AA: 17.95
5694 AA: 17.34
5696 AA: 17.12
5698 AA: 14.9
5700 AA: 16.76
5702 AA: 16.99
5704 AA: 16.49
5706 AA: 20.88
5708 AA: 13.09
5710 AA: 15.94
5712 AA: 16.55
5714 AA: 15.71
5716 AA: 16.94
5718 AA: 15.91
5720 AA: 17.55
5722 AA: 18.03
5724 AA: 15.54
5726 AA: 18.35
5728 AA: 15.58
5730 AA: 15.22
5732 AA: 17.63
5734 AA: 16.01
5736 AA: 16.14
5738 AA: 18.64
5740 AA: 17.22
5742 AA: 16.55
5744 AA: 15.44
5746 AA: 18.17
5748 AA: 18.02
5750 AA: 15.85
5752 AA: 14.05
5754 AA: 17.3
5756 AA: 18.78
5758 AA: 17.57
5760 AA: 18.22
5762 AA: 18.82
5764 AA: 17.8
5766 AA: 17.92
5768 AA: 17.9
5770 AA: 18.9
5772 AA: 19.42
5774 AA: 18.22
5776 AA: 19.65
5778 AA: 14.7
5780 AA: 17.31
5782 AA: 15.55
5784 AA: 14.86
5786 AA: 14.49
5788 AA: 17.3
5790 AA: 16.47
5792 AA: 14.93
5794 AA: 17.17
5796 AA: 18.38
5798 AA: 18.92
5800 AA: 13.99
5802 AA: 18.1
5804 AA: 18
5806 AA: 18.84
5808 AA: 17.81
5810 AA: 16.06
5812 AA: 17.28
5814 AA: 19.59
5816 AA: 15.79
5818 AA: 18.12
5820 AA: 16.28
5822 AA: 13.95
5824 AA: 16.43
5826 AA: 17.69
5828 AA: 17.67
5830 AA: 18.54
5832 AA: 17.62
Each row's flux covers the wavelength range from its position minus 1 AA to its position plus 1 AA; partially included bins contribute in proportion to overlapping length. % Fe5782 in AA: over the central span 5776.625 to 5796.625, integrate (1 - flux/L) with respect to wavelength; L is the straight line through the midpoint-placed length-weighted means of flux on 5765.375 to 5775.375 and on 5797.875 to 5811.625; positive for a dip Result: 2.0 AA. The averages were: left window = 18.5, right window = 17.3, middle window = 16.1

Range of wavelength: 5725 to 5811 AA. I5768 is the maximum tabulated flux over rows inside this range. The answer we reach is 19.65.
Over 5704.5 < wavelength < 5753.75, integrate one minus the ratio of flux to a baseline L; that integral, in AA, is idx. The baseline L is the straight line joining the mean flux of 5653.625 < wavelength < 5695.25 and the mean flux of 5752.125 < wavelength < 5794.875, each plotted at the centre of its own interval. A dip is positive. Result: 1.2 AA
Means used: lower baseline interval 16.8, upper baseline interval 17.2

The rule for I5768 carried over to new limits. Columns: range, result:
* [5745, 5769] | 18.82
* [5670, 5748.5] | 20.88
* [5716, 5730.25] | 18.35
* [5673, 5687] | 19.92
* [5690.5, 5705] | 17.95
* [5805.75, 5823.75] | 19.59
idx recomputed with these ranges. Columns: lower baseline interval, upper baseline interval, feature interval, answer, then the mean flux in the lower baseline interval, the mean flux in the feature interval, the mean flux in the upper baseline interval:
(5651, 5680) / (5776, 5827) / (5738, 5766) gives -1.00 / 16.6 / 17.3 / 16.8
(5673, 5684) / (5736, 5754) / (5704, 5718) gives 0.61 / 17.7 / 16.5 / 16.7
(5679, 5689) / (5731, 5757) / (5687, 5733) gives 1.91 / 17.7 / 16.7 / 16.9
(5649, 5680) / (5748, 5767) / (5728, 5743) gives 0.45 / 16.6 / 16.7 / 17.4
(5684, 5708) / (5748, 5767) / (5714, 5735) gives 0.74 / 17.1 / 16.6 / 17.4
